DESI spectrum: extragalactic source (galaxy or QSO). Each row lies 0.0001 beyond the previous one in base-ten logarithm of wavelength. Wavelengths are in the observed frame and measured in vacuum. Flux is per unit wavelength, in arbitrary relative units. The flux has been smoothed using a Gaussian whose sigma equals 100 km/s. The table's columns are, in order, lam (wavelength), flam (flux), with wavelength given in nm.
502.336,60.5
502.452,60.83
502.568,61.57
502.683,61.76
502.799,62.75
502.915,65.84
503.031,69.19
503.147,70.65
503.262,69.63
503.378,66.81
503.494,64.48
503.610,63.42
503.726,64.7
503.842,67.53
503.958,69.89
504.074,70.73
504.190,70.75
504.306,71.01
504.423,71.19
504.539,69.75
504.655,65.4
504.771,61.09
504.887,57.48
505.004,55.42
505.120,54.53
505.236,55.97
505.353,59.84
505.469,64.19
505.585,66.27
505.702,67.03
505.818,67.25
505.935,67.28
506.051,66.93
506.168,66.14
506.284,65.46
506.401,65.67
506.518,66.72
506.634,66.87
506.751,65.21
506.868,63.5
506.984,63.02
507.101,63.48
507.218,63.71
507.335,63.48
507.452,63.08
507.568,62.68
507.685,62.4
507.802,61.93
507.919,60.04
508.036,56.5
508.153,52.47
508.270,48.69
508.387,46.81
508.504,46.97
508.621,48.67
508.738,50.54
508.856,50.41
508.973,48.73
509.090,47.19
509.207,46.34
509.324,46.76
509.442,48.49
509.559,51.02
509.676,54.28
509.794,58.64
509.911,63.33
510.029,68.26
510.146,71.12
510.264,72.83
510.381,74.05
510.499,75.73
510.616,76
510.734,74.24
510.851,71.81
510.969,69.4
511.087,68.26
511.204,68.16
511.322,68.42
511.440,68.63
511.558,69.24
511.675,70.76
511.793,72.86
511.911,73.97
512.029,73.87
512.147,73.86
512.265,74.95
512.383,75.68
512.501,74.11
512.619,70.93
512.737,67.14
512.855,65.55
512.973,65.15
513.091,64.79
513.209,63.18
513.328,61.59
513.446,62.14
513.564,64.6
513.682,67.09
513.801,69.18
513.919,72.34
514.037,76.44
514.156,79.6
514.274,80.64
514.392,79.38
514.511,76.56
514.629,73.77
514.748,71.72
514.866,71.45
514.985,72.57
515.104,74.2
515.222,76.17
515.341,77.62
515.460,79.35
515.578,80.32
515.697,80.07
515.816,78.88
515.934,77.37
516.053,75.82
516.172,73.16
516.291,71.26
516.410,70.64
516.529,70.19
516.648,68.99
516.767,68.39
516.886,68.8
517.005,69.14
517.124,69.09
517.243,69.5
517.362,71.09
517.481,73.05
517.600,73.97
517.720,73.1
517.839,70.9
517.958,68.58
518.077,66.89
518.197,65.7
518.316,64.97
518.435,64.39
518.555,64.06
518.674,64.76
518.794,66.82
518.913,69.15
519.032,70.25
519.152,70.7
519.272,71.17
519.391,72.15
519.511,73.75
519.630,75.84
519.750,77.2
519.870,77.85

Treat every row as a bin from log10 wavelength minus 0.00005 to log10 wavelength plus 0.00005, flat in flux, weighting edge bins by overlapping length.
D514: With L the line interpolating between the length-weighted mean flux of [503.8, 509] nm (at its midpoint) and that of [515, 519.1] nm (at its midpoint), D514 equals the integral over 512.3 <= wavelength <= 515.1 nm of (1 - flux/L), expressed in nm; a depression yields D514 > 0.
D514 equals -0.10 nm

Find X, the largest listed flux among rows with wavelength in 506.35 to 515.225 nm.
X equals 80.64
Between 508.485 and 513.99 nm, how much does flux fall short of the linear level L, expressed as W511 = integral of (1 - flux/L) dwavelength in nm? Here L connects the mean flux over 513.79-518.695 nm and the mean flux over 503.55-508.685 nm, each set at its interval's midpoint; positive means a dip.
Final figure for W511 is 0.23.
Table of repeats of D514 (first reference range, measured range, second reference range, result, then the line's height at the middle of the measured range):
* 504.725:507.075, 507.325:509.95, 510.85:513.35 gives 0.494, 66.1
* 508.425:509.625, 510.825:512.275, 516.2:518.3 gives -0.417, 55.1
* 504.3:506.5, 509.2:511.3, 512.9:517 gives 0.105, 68.2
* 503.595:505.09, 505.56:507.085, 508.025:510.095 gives -0.150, 60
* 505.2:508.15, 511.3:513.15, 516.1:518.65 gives -0.114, 66.6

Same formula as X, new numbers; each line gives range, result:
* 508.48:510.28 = 72.83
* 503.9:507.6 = 71.19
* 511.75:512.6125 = 75.68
